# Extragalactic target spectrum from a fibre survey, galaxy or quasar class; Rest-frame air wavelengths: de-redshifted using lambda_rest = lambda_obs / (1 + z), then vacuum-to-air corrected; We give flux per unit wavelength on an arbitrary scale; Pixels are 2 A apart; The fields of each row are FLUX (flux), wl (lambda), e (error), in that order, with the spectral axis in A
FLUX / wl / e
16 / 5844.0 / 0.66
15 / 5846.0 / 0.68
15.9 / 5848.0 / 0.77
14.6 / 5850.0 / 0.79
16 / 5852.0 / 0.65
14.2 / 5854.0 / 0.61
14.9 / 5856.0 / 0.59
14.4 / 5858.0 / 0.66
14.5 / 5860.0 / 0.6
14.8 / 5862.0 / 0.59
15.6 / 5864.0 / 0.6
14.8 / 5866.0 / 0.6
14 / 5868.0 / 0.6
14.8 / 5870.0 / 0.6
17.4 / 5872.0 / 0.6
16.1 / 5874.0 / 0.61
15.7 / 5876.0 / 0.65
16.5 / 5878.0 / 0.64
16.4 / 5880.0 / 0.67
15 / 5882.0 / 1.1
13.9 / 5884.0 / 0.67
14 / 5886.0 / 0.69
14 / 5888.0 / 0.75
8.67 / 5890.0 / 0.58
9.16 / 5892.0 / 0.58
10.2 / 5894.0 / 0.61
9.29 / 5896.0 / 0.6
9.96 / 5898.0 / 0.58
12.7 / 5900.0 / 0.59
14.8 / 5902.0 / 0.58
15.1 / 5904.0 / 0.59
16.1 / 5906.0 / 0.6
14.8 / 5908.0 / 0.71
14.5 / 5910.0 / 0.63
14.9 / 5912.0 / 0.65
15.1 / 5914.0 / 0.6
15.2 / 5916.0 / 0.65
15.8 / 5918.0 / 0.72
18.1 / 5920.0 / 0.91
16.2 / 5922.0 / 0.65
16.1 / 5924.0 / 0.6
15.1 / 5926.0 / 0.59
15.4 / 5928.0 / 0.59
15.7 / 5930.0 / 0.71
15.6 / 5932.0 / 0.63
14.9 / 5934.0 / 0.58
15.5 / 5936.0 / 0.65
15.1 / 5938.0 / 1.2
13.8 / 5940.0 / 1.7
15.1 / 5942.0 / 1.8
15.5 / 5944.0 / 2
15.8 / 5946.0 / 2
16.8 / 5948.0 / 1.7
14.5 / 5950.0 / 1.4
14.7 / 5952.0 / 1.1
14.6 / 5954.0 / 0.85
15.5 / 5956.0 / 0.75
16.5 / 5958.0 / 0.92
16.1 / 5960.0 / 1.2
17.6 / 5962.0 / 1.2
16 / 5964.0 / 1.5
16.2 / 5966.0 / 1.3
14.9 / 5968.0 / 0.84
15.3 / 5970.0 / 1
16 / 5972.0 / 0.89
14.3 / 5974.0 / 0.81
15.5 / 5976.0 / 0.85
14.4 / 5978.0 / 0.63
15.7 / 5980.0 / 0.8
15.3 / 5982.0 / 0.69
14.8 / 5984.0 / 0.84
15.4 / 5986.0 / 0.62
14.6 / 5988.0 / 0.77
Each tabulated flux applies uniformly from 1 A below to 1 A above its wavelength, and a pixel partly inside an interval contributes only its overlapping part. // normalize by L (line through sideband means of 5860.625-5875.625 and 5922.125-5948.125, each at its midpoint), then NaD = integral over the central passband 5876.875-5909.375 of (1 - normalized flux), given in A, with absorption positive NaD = 4.6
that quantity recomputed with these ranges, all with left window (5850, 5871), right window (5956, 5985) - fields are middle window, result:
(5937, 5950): 0.11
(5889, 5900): 3.87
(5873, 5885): -0.54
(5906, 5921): -0.34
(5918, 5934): -0.70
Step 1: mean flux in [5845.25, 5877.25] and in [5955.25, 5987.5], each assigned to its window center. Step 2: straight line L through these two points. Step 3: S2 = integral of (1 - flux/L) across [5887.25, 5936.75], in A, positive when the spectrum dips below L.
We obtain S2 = 4.06 A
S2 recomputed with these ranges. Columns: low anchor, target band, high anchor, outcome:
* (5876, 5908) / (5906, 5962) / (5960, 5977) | -3.52 A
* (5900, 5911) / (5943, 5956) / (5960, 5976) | 0.13 A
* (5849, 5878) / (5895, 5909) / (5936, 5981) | 1.87 A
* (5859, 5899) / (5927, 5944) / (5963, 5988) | -0.60 A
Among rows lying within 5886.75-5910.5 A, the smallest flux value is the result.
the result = 8.67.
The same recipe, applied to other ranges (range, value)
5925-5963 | 13.8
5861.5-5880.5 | 14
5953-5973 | 14.6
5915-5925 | 15.2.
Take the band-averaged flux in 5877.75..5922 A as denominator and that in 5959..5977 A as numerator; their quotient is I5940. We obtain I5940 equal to 1.1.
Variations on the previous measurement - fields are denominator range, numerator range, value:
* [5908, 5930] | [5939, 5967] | 1.00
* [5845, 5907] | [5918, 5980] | 1.10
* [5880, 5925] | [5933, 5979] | 1.11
